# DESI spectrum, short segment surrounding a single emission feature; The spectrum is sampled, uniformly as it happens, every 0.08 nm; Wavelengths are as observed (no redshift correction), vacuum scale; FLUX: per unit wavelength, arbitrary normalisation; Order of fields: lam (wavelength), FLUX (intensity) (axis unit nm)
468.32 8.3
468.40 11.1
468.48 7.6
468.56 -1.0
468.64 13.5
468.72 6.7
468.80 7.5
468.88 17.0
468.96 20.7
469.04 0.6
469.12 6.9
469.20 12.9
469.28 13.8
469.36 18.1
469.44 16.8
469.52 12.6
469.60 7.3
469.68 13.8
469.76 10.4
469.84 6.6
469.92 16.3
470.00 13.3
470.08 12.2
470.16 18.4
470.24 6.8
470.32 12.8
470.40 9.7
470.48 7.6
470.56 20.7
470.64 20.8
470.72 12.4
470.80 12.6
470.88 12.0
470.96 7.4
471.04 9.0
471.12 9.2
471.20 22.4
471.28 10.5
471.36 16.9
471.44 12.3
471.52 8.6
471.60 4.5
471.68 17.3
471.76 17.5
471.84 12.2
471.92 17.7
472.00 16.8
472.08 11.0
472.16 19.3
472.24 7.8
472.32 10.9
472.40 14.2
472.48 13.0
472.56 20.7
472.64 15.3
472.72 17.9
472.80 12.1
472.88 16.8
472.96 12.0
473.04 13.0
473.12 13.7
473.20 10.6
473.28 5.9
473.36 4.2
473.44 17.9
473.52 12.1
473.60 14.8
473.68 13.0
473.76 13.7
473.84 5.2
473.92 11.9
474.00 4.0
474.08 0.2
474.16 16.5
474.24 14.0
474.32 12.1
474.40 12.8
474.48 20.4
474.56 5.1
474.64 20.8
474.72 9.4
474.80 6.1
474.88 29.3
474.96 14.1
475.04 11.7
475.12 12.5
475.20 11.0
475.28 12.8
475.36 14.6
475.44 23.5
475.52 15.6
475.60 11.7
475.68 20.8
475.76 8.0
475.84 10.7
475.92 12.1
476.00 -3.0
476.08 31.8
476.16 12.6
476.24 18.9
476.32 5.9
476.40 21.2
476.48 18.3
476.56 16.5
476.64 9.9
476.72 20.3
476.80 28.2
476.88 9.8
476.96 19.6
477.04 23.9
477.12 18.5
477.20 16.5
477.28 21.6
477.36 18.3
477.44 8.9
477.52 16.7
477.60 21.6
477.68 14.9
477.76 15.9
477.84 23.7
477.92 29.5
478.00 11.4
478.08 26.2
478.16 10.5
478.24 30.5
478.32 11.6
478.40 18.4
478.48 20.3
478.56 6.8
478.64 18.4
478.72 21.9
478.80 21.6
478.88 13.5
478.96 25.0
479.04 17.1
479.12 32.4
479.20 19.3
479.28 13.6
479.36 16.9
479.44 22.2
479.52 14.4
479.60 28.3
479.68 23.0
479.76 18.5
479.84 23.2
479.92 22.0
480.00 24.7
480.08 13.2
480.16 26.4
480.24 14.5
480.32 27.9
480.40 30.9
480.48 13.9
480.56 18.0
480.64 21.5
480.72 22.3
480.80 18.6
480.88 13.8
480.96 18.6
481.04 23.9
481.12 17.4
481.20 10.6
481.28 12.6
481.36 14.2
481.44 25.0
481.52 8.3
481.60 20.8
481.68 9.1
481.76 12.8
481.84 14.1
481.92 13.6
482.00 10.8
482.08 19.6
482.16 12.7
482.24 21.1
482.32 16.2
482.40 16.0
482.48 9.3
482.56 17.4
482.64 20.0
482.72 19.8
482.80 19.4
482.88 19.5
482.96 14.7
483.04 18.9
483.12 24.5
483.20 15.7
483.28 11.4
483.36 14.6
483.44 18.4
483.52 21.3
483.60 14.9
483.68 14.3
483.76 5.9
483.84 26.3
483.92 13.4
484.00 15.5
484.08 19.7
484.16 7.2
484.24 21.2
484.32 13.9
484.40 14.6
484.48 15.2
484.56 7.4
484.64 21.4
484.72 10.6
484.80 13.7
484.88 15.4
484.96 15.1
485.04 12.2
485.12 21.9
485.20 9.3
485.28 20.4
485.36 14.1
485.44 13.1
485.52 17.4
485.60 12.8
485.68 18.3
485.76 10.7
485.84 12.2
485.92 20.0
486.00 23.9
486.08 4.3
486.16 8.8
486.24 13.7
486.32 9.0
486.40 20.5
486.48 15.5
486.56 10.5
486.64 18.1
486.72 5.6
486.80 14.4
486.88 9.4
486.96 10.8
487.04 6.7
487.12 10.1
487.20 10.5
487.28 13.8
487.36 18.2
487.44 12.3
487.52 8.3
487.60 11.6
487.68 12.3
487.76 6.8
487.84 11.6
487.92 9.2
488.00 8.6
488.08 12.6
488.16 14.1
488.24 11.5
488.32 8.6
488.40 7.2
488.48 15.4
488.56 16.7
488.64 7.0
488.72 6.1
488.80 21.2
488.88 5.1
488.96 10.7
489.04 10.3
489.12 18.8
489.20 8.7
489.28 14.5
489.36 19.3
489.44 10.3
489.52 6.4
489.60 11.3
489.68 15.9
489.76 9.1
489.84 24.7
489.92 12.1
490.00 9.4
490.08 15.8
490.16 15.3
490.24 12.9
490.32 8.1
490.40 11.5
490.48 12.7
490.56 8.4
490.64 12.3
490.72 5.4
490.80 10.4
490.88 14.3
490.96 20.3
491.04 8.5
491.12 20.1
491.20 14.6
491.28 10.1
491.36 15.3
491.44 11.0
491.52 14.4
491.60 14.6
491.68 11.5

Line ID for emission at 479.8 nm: C III] 1909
